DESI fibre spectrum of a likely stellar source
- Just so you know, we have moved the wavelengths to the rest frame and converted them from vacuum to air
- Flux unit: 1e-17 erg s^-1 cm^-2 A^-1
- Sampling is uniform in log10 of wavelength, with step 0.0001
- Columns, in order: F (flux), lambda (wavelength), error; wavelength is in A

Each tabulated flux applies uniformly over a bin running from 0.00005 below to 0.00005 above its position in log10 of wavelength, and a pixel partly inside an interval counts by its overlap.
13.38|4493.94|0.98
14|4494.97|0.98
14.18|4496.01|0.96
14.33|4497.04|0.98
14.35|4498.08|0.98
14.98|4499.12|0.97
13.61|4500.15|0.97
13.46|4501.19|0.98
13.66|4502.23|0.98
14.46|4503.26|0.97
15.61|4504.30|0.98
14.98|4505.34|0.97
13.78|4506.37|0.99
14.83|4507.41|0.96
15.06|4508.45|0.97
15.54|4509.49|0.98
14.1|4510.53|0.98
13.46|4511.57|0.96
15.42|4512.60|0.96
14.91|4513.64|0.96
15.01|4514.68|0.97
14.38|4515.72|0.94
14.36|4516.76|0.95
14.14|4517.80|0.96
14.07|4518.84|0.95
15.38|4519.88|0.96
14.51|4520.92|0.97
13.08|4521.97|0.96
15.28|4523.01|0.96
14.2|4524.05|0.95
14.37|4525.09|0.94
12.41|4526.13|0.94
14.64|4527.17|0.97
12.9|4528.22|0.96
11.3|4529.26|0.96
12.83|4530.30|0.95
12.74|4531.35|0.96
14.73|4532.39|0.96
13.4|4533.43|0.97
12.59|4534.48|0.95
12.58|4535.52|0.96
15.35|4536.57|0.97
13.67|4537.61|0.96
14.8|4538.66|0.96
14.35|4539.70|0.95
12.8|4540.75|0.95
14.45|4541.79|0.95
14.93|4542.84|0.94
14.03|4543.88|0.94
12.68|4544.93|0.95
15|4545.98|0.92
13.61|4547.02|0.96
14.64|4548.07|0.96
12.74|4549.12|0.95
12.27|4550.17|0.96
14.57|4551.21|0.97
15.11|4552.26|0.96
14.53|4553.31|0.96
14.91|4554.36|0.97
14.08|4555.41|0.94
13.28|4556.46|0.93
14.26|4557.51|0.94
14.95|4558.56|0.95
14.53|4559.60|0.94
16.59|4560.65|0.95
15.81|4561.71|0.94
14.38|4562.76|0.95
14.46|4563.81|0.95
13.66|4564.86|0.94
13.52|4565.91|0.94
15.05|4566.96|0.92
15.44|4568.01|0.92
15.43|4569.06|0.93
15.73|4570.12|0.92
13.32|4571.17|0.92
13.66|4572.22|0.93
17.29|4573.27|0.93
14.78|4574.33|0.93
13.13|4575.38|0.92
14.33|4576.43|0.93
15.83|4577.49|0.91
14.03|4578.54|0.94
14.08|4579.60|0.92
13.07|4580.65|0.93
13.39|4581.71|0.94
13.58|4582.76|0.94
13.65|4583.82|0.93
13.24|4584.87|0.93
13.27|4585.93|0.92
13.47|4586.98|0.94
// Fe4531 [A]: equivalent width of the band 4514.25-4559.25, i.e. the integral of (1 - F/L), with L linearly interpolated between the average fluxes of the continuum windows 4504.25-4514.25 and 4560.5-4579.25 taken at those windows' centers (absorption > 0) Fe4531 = 2.4 A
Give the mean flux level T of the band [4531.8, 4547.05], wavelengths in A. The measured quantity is 13.9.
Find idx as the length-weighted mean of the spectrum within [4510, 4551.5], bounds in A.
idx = 13.9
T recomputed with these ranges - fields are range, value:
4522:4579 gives 14.2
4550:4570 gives 14.6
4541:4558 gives 14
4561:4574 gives 14.8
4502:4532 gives 14.2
